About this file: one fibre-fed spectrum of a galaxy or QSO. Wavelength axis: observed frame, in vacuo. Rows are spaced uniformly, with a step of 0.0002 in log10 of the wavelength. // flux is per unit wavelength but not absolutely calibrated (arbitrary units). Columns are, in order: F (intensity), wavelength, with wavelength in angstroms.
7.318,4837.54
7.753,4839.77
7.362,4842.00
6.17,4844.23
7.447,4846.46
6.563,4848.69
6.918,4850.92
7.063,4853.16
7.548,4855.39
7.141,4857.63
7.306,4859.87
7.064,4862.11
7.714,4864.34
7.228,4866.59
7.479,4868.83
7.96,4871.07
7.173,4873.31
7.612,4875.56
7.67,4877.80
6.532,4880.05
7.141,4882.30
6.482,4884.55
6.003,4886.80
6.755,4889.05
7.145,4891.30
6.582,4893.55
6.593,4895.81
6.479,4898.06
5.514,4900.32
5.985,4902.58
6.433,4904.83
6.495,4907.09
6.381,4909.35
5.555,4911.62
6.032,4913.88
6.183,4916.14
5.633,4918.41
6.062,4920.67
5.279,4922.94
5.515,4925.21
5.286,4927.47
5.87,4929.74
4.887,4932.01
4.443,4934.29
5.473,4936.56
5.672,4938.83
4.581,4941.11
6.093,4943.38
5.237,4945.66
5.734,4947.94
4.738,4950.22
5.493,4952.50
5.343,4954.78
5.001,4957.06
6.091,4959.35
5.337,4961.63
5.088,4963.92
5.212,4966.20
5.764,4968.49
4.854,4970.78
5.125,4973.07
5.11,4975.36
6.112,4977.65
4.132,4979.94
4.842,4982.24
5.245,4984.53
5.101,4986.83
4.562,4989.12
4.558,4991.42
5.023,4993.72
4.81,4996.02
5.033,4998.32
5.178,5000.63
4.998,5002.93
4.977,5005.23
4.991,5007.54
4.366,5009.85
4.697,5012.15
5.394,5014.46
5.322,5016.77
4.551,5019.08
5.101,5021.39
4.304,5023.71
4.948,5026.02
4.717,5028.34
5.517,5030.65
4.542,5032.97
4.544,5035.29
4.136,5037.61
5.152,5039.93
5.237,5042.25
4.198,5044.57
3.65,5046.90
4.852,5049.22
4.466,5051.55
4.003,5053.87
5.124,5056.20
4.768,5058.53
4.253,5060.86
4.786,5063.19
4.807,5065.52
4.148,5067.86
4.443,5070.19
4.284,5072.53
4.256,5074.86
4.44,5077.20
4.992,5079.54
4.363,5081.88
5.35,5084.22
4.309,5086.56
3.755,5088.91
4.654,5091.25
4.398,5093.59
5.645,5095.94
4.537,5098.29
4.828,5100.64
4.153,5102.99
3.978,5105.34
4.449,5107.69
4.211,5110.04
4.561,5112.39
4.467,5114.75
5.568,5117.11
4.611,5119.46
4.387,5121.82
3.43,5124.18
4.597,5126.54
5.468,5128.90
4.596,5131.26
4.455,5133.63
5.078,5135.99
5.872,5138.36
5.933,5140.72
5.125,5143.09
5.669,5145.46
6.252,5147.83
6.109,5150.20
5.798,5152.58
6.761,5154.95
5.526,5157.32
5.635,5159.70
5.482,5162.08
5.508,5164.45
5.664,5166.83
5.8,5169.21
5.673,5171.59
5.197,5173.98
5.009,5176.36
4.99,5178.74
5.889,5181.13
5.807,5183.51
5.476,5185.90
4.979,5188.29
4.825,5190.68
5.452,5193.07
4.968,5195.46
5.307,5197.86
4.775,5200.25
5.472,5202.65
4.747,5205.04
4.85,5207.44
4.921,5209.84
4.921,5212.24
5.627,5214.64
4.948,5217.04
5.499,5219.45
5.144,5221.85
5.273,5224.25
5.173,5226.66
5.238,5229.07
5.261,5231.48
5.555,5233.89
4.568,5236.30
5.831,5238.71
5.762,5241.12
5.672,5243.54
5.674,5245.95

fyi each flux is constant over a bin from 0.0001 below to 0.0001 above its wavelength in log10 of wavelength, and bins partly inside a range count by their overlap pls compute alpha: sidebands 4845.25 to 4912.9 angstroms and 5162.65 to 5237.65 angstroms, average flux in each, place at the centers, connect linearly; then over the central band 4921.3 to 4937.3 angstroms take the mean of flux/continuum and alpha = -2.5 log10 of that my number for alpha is 0.25 mag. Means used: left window 6.86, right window 5.25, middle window 5.27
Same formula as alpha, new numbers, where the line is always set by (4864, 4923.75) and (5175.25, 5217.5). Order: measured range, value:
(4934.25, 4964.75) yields 0.18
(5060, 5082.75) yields 0.27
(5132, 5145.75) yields 0.03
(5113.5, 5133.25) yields 0.19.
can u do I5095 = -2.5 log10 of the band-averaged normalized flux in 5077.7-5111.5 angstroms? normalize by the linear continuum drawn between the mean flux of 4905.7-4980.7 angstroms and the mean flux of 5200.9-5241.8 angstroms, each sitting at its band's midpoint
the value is 0.17 mag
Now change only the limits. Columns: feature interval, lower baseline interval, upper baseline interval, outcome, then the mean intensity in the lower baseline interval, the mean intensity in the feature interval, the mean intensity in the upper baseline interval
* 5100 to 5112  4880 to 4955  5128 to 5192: 0.28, 5.87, 4.32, 5.5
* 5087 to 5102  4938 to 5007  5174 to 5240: 0.13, 5.16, 4.61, 5.21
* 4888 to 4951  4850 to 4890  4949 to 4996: 0.07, 7.16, 5.81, 5.13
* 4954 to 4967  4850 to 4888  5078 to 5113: 0.15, 7.18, 5.35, 4.54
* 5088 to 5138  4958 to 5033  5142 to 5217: 0.15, 5.02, 4.59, 5.42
